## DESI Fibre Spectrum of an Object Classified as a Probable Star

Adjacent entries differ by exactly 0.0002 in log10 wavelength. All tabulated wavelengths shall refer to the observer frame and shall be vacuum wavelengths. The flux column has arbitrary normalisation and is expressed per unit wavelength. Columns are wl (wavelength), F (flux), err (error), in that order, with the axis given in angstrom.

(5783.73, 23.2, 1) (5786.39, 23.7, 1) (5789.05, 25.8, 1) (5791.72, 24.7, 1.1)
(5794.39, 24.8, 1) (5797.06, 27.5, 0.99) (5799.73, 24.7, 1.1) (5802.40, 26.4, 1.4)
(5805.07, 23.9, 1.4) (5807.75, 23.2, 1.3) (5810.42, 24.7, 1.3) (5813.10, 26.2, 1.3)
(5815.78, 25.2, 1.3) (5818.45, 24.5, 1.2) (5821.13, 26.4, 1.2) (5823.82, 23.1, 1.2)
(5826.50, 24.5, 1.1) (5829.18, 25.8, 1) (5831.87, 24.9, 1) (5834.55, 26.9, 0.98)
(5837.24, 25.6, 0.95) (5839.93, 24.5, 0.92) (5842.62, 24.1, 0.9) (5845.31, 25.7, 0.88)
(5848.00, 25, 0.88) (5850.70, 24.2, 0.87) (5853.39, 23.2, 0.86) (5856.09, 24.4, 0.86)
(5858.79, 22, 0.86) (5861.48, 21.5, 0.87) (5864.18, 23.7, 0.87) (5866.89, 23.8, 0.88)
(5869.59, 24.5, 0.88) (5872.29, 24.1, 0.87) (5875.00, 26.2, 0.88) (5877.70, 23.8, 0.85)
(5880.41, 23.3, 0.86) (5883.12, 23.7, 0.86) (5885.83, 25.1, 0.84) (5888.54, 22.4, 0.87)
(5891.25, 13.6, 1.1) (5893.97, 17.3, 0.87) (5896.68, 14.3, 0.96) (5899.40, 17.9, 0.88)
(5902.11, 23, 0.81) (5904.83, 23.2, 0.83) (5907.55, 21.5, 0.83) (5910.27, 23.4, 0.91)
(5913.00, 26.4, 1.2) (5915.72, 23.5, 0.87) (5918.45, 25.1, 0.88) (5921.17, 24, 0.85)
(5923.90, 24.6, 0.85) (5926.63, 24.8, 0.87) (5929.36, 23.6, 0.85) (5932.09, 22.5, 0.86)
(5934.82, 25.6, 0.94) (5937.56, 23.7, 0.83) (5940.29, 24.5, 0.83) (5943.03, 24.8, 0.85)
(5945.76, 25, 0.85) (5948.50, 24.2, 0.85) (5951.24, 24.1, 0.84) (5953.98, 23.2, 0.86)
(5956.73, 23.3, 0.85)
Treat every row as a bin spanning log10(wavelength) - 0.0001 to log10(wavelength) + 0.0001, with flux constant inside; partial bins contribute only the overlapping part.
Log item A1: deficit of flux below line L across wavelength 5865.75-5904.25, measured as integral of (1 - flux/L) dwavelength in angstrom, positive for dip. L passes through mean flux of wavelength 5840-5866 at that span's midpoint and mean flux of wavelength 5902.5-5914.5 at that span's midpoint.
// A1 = 3.3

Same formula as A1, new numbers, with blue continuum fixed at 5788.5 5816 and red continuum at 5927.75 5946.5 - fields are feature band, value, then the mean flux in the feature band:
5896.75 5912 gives 1.98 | 21.3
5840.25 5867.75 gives 1.13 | 23.8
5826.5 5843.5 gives -0.23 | 25.3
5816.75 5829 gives 0.13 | 24.8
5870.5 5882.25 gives 0.15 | 24.3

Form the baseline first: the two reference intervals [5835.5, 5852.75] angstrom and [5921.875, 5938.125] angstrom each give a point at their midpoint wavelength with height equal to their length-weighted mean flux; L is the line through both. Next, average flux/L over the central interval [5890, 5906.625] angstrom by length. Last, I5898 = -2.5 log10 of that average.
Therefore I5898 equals 0.310 mag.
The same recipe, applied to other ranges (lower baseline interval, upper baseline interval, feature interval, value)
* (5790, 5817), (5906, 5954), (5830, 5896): 0.058 mag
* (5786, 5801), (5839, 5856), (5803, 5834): 0.002 mag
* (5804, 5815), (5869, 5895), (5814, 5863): -0.039 mag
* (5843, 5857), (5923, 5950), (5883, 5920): 0.142 mag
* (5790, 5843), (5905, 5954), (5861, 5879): 0.026 mag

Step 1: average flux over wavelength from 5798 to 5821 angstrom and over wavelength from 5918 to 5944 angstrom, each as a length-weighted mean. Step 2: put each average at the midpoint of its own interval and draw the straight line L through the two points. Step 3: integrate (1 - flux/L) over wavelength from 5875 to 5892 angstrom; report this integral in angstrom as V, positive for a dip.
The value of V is 1.3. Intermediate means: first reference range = 25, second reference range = 24.3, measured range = 22.6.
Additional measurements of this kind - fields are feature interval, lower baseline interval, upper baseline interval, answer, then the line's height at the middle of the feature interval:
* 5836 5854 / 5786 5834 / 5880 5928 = -0.5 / 23.9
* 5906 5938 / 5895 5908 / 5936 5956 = -3.3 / 21.8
